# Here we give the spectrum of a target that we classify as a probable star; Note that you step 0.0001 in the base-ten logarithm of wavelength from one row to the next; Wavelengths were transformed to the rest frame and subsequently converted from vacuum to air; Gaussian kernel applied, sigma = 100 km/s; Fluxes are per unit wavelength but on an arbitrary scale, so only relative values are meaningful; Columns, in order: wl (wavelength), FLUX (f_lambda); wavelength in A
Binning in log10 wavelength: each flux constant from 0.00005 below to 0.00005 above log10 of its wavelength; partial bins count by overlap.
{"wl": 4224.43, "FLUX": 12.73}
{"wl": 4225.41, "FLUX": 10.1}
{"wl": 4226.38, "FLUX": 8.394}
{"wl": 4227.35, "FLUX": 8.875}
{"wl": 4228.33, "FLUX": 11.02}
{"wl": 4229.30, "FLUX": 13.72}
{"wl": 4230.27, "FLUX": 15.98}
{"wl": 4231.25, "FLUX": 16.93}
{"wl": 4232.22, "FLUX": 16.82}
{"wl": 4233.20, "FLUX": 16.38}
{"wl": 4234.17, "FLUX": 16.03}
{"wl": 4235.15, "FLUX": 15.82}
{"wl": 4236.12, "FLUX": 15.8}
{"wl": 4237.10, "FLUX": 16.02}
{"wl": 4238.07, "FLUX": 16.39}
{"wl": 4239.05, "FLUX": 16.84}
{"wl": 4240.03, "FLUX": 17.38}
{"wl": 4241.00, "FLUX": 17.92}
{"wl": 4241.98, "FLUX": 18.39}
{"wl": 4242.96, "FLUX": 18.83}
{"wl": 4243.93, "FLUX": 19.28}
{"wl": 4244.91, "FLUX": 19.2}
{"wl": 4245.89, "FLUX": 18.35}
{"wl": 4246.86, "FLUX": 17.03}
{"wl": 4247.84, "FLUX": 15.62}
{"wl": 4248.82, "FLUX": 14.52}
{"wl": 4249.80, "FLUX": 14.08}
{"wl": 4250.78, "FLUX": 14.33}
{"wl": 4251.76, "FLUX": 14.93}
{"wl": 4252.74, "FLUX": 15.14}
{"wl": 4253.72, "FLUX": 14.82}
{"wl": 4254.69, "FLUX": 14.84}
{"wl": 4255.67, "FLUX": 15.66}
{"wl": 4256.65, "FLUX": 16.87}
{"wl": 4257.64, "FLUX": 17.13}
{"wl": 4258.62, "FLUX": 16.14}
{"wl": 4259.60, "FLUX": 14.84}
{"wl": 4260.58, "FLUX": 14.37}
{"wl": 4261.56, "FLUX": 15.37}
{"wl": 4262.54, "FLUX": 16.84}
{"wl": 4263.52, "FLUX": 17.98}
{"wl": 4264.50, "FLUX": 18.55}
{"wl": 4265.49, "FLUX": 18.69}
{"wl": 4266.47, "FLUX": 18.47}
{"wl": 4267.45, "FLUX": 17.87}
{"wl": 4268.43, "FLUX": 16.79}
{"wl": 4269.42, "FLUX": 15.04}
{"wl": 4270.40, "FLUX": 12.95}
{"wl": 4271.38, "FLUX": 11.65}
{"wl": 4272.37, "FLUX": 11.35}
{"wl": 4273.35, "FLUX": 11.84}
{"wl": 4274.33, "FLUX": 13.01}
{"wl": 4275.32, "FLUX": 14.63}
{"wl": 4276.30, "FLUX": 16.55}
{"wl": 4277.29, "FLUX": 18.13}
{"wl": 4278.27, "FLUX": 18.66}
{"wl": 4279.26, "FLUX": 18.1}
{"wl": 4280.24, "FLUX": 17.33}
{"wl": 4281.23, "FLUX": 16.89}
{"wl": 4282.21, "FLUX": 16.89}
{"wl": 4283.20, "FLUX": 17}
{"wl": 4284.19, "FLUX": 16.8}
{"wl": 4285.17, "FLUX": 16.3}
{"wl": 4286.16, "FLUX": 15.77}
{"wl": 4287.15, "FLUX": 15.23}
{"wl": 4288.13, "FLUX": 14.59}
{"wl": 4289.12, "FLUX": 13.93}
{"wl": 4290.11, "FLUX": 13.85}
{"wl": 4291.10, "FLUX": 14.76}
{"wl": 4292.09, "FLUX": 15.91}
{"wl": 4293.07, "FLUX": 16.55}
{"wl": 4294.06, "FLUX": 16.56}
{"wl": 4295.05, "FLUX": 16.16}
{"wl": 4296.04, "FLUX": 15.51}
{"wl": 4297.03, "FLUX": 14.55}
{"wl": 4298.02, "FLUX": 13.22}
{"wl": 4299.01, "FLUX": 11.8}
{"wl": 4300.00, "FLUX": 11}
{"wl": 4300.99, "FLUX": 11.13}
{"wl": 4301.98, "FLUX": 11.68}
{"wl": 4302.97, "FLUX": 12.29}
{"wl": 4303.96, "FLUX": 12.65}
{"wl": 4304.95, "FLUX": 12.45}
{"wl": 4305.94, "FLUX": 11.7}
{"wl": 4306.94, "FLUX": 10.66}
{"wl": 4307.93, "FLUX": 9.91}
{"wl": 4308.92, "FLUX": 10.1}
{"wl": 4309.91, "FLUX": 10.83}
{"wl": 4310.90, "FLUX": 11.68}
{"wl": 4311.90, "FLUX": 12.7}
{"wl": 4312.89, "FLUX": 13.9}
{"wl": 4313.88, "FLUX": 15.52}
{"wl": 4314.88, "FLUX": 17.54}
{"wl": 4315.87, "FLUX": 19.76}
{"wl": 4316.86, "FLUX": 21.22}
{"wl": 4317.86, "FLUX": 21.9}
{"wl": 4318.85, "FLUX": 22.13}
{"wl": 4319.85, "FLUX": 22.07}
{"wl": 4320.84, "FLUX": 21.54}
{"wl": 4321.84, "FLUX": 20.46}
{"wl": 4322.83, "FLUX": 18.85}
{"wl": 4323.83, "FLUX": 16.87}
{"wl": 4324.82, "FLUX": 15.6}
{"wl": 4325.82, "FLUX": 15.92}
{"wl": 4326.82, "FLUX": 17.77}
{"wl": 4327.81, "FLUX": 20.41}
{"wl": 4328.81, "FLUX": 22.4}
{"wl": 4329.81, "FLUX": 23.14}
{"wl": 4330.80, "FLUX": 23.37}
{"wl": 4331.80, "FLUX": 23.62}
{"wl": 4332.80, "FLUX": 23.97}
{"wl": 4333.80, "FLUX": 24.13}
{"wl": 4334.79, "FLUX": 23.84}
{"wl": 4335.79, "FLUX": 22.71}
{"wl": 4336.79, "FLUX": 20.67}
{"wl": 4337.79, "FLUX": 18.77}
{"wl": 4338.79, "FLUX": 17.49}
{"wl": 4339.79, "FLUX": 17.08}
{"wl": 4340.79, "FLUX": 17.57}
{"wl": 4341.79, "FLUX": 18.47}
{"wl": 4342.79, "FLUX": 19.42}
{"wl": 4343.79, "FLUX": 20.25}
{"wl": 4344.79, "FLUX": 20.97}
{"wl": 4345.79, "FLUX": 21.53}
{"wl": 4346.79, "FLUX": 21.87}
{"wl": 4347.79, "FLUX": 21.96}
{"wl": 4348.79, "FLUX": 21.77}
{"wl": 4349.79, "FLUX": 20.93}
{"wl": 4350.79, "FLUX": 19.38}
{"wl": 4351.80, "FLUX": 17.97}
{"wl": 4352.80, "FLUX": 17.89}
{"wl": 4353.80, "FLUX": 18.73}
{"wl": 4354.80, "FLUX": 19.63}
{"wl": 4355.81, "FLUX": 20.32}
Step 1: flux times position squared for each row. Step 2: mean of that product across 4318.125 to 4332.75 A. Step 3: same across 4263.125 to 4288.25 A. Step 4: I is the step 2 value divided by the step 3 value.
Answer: 1.30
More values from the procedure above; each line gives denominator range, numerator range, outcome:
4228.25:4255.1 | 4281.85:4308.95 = 0.88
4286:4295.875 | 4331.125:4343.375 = 1.38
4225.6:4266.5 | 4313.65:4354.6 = 1.32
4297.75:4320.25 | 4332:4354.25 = 1.45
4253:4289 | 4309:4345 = 1.24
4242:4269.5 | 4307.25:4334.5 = 1.15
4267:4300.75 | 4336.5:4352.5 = 1.34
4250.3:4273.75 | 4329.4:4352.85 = 1.39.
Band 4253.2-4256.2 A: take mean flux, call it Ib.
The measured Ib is 15.2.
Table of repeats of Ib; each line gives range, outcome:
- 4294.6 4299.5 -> 14.2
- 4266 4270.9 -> 16.2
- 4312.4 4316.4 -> 16.7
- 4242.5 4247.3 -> 18.6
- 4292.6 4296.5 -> 16.2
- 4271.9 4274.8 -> 12.1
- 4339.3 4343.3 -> 18.1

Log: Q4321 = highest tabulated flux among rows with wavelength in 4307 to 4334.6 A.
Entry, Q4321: 24.13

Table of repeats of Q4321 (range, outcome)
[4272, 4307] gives 18.66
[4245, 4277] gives 18.69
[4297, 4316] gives 19.76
